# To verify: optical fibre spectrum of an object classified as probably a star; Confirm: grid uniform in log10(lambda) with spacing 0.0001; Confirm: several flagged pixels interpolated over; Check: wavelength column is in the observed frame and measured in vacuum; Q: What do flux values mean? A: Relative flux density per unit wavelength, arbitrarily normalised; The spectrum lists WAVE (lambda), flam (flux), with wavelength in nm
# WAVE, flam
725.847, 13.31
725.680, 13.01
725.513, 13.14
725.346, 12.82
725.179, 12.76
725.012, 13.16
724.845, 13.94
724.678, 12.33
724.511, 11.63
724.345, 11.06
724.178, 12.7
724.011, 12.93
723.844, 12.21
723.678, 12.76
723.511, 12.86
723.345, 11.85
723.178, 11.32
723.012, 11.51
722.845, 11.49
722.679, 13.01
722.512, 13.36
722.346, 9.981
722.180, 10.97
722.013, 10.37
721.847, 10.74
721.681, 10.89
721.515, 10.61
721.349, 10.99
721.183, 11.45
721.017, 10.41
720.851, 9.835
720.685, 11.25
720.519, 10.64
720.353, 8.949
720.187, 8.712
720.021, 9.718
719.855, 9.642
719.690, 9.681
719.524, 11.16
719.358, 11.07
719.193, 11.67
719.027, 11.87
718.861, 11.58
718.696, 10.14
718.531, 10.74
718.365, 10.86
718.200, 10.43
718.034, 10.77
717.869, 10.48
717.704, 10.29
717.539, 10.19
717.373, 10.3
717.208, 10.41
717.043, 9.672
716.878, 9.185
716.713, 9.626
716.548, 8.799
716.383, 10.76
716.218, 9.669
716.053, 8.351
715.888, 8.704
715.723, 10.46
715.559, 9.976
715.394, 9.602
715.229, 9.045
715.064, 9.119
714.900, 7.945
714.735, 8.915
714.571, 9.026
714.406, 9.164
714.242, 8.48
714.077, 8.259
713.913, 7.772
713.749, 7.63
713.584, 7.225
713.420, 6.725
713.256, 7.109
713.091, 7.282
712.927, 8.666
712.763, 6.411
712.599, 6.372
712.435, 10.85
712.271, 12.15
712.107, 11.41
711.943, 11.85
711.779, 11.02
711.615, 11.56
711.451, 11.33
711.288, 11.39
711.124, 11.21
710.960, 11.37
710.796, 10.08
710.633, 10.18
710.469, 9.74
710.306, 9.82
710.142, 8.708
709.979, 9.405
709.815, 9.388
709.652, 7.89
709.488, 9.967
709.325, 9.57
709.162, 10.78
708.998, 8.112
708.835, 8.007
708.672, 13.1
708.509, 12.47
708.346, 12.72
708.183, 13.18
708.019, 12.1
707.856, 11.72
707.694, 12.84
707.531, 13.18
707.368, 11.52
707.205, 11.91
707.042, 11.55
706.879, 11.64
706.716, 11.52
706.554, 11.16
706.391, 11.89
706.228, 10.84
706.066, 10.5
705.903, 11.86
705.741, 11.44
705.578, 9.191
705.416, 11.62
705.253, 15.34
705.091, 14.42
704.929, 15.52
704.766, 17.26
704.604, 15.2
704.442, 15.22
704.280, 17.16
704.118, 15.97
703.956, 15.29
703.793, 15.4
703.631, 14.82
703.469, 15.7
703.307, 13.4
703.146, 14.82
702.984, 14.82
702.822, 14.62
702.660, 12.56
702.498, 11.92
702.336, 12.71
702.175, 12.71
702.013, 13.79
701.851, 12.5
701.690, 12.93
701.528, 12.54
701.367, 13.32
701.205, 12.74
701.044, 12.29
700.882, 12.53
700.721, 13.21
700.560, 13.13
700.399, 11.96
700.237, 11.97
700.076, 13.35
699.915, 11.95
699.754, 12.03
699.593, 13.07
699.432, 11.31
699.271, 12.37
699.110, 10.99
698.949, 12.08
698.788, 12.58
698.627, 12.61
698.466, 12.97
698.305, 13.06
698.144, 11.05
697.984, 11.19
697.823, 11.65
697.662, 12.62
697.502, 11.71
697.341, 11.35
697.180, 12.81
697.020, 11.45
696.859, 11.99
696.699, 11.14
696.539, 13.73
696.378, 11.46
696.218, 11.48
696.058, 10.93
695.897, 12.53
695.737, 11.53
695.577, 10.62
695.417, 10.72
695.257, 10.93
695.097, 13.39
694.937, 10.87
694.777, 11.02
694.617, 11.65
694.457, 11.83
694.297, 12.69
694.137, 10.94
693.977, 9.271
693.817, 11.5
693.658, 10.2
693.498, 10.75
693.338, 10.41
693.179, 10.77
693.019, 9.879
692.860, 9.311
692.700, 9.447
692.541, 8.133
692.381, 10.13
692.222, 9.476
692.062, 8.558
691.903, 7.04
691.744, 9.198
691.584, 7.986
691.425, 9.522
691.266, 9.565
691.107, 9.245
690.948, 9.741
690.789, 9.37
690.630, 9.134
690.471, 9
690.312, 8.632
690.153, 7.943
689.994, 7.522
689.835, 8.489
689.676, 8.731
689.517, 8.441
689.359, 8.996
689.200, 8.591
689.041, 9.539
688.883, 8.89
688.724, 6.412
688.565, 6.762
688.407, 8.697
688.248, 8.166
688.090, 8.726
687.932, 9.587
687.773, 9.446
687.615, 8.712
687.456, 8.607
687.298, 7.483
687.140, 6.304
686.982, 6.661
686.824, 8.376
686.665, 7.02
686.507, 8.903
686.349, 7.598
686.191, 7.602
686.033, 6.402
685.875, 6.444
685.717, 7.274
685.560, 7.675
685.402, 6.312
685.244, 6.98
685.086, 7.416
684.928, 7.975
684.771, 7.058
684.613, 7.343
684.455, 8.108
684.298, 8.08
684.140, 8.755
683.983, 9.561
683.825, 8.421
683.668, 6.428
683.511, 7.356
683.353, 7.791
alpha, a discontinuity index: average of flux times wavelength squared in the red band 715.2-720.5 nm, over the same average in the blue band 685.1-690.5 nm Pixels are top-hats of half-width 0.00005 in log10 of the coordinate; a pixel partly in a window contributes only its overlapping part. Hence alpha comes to 1.4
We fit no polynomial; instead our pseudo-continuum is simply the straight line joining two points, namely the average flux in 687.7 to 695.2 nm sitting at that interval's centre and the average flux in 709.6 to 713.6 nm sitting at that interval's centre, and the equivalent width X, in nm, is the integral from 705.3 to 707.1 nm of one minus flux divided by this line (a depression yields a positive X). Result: -0.32 nm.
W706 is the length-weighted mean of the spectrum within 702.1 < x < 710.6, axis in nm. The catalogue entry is 12.4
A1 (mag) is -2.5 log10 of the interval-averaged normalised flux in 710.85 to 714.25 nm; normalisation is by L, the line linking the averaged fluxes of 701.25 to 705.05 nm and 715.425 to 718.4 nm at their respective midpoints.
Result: 0.21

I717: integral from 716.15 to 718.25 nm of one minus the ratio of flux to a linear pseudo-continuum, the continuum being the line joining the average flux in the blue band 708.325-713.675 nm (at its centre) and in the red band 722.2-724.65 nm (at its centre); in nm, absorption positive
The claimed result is 0.17 nm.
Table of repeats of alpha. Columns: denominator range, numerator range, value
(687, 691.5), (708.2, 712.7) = 1.29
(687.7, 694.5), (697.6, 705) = 1.49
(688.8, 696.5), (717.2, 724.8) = 1.21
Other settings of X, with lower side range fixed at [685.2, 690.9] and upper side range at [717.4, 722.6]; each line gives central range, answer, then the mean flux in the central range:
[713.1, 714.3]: 0.30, 7.56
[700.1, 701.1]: -0.39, 12.6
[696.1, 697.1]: -0.35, 11.8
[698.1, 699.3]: -0.45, 12.2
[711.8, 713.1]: 0.06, 9.57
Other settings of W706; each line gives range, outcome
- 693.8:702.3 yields 12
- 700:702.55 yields 12.7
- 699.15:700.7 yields 12.4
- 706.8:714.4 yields 10.1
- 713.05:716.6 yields 8.65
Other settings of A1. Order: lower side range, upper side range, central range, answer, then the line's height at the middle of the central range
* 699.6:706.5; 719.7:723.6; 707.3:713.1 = 0.18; 12.4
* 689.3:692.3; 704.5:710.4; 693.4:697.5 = -0.20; 9.56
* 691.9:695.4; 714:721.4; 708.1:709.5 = -0.08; 10.1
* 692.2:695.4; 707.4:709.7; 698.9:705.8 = -0.22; 11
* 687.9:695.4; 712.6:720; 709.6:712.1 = -0.11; 9.42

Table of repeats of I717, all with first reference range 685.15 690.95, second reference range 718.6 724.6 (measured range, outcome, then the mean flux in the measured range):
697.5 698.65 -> -0.40 nm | 12.1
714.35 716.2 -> 0.25 nm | 9.14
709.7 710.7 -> 0.06 nm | 9.48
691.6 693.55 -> -0.20 nm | 9.36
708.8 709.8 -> 0.09 nm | 9.13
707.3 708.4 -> -0.29 nm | 12.5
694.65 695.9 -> -0.38 nm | 11.4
